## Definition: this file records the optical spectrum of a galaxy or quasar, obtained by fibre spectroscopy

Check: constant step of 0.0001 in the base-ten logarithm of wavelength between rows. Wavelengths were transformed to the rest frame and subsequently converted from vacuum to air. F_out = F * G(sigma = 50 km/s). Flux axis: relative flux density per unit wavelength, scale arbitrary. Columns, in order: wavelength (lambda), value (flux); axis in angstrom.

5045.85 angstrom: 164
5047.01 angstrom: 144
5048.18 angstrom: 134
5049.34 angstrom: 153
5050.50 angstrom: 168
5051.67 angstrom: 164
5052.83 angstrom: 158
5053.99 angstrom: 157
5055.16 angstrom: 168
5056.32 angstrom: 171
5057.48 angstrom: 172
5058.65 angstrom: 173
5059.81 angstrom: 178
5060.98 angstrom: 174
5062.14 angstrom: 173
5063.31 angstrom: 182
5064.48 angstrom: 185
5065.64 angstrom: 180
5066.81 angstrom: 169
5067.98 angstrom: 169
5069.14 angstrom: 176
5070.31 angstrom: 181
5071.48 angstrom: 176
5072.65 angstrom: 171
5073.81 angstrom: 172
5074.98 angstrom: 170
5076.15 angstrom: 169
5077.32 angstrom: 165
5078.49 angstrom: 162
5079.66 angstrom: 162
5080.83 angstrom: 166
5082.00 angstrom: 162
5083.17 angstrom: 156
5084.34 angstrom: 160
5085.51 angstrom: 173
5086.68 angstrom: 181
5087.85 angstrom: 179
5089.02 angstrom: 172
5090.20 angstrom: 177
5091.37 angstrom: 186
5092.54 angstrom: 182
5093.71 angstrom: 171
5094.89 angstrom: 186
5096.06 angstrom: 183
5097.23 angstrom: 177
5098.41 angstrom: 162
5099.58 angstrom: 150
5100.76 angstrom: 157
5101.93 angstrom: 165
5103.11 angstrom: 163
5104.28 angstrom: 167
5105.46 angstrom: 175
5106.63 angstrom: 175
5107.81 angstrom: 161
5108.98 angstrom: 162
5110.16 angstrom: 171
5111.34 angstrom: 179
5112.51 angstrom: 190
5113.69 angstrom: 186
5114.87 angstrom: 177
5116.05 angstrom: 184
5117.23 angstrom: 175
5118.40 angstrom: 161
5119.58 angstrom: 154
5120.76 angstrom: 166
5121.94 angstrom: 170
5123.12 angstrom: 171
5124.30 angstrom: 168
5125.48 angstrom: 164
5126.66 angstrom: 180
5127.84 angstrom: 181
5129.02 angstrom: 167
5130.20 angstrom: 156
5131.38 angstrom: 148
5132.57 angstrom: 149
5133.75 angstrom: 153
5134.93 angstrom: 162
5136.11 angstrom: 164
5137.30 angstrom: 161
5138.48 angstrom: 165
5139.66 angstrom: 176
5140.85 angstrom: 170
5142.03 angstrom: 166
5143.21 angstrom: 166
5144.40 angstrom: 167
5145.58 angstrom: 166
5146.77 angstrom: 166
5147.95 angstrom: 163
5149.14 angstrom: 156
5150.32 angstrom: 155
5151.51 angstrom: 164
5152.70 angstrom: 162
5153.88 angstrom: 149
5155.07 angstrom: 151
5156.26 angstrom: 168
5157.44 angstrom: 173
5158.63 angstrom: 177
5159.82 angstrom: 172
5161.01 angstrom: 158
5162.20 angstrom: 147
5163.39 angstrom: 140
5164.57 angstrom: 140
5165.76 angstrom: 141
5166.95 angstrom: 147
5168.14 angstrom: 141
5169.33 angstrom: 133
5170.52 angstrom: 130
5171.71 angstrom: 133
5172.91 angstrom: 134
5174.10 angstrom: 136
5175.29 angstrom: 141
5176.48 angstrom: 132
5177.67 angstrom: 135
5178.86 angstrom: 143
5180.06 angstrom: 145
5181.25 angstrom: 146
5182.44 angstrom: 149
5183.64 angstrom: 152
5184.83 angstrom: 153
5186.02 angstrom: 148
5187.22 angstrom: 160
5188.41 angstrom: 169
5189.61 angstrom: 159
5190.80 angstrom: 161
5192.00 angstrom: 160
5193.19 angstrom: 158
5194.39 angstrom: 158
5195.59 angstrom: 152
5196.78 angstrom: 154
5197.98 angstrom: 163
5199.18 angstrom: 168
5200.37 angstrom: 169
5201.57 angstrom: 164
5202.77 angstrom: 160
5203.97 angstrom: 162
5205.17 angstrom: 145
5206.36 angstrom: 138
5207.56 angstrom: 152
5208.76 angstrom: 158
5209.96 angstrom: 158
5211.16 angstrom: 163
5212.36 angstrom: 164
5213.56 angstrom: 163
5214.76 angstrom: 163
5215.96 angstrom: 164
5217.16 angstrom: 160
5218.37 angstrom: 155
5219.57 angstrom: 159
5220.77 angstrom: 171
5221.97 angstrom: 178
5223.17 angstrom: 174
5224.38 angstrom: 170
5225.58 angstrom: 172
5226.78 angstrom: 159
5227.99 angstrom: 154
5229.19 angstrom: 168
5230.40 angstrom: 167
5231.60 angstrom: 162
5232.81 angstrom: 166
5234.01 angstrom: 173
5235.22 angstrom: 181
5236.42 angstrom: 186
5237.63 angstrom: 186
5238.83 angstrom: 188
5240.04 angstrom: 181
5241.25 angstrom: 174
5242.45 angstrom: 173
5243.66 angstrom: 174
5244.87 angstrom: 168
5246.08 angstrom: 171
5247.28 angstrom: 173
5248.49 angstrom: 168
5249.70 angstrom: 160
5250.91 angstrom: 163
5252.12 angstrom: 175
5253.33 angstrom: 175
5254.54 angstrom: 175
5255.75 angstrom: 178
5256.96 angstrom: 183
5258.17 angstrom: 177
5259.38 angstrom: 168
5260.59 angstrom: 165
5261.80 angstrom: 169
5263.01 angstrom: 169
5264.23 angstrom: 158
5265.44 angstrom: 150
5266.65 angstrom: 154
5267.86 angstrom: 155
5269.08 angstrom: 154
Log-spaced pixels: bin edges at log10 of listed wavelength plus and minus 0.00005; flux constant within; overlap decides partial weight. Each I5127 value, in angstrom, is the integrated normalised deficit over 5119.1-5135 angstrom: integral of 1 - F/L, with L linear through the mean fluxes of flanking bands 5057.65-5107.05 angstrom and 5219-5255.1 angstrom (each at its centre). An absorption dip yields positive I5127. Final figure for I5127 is 0.74 angstrom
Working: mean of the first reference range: 172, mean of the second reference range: 171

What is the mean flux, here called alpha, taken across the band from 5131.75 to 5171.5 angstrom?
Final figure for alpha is 157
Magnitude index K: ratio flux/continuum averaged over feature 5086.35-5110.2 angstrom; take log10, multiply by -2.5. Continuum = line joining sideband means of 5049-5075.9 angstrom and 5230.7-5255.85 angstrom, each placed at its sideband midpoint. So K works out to 0.00 mag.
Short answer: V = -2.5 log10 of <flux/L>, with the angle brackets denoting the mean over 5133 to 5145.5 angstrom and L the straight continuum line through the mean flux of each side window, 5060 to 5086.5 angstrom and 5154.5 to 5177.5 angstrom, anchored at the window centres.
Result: -0.08 mag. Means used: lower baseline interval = 171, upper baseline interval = 147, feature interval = 165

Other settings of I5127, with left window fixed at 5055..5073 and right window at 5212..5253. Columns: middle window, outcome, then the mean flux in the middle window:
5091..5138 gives 1.24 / 169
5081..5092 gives 0.17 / 172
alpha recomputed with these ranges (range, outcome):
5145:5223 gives 155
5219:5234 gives 167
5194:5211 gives 157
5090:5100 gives 175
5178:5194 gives 154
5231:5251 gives 174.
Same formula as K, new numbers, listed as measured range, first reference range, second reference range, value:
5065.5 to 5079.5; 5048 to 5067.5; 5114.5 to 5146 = -0.02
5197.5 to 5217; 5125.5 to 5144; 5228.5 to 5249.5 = 0.07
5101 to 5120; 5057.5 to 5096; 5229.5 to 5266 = 0.01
